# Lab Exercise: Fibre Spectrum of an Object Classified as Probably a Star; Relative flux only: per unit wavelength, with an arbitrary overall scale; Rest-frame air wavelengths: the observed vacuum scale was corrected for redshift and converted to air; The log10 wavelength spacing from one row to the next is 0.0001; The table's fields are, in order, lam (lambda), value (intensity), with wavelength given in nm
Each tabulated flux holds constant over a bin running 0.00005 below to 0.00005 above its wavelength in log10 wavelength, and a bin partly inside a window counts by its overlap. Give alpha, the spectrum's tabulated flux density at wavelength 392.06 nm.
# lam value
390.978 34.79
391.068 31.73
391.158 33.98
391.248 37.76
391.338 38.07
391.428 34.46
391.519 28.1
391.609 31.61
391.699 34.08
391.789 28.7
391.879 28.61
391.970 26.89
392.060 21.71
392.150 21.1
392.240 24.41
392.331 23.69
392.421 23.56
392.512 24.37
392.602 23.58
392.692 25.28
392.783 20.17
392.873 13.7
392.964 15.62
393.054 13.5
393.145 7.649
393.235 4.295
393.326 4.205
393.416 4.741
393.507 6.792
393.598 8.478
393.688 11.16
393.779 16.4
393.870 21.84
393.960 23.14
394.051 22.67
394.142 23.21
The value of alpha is 21.71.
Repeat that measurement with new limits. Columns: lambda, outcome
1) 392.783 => 20.17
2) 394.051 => 22.67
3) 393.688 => 11.16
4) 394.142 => 23.21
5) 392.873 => 13.7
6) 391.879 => 28.61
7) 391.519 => 28.1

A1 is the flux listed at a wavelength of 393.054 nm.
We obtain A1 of 13.5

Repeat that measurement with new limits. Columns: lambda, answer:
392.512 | 24.37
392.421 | 23.56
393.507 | 6.792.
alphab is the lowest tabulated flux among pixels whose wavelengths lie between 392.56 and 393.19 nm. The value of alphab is 7.649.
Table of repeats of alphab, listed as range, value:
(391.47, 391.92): 28.1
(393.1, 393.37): 4.205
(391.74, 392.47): 21.1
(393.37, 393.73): 4.741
